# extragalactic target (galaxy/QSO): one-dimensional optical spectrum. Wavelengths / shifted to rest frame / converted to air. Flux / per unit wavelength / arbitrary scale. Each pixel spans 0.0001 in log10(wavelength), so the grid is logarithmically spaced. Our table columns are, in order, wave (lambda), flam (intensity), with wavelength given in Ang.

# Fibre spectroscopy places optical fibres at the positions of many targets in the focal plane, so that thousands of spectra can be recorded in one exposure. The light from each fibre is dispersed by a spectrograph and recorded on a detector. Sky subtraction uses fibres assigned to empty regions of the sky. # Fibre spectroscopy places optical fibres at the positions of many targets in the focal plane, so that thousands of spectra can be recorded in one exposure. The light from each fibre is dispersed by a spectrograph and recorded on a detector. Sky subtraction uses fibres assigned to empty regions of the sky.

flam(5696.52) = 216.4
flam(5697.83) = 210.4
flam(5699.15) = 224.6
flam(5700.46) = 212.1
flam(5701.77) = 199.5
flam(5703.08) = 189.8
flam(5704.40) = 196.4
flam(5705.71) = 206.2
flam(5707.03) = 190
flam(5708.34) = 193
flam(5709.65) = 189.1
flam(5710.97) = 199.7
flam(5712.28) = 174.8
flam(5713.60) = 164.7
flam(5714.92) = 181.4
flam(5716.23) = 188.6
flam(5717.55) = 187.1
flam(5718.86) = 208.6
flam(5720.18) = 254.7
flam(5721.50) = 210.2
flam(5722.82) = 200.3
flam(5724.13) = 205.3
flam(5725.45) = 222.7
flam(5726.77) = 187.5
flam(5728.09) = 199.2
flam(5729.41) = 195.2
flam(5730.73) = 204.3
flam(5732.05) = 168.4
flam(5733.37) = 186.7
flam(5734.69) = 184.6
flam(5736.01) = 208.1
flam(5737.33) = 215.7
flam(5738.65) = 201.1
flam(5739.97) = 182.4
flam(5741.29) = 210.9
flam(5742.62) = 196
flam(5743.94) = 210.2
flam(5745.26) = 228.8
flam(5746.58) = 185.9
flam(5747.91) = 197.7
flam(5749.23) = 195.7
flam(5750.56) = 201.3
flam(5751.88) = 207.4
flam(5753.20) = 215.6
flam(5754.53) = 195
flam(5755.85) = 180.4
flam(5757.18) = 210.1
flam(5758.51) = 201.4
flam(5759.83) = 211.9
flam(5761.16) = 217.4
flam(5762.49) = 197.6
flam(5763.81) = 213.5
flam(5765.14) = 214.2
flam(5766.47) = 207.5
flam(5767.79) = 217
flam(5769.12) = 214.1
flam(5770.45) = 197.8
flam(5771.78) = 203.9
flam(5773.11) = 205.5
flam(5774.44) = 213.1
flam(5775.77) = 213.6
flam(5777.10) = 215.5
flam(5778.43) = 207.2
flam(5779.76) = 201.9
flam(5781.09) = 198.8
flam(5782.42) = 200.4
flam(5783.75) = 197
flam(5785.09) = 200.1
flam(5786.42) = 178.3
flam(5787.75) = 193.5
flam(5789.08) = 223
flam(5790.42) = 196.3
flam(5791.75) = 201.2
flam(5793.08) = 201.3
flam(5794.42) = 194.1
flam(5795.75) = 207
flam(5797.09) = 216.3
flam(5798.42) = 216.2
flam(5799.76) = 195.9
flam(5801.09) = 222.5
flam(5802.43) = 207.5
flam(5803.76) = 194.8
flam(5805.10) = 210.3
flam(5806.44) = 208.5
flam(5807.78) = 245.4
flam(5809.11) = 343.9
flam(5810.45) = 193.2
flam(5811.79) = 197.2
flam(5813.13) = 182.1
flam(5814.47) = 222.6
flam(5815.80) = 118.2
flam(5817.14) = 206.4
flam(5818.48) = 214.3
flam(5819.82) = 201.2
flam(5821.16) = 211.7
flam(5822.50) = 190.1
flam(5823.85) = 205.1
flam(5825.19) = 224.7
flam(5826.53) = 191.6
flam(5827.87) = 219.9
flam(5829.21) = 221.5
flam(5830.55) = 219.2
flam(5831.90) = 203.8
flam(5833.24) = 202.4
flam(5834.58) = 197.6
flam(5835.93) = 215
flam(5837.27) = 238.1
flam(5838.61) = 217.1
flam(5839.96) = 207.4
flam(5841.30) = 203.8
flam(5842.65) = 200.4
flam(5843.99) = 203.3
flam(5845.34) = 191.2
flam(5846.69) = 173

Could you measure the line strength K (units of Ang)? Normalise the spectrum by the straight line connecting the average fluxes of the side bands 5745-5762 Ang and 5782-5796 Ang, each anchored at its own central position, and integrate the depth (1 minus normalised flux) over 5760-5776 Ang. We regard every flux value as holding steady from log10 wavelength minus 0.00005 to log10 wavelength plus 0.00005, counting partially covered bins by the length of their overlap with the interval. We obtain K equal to -0.6 Ang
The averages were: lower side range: 203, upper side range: 199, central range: 210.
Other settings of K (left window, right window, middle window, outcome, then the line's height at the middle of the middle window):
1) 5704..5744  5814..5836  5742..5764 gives -0.51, 199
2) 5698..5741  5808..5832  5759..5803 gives -0.14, 205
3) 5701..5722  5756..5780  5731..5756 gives 0.50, 203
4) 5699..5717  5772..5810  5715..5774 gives -0.75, 201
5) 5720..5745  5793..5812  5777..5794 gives 1.06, 214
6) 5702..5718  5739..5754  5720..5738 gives -0.53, 196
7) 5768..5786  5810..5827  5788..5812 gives -1.77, 201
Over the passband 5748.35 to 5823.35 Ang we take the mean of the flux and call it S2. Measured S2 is 206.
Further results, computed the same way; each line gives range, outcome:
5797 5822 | 211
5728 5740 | 195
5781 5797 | 200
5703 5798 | 201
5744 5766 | 205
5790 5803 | 206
